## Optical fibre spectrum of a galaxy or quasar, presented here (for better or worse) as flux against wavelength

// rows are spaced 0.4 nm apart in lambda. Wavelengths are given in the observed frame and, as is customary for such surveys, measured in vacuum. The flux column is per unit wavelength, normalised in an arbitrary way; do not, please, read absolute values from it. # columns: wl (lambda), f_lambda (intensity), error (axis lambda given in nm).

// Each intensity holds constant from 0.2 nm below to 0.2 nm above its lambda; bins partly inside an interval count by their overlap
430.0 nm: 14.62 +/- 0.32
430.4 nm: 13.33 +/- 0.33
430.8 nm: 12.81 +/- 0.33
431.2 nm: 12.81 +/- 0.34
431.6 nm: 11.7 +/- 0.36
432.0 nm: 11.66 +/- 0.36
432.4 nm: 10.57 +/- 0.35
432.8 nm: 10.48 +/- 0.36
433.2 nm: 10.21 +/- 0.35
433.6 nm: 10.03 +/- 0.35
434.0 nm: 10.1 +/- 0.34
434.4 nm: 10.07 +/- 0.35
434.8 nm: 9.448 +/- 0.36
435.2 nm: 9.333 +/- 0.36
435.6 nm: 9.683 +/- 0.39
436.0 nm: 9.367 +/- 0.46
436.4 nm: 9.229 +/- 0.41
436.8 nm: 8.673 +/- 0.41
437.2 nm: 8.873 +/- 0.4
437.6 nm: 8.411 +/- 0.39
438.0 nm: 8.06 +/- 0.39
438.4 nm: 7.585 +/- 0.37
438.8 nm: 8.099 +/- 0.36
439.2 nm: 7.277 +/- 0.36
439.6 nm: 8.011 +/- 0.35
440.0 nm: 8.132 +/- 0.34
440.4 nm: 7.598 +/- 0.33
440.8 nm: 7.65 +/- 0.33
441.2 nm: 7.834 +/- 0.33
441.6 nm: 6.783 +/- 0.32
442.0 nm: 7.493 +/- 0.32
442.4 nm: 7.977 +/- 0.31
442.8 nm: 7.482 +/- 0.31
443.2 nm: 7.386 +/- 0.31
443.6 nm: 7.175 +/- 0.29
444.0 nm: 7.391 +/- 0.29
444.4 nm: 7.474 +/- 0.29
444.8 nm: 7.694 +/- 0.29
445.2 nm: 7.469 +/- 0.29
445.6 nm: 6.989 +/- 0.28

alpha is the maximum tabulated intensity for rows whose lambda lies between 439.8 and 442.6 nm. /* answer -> 8.132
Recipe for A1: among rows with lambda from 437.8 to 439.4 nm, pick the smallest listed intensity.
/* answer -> 7.277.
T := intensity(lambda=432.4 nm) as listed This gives 10.57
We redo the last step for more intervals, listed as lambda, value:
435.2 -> 9.333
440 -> 8.132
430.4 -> 13.33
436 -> 9.367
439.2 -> 7.277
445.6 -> 6.989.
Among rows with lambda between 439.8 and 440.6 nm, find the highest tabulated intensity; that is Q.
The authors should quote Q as 8.132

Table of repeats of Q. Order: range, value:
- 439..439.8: 8.011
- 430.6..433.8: 12.81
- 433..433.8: 10.21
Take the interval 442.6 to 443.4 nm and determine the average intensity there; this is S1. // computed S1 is 7.43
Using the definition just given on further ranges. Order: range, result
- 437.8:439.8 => 7.81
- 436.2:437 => 8.95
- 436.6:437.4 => 8.77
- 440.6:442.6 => 7.55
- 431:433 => 11.4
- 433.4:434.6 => 10.1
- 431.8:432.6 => 11.1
